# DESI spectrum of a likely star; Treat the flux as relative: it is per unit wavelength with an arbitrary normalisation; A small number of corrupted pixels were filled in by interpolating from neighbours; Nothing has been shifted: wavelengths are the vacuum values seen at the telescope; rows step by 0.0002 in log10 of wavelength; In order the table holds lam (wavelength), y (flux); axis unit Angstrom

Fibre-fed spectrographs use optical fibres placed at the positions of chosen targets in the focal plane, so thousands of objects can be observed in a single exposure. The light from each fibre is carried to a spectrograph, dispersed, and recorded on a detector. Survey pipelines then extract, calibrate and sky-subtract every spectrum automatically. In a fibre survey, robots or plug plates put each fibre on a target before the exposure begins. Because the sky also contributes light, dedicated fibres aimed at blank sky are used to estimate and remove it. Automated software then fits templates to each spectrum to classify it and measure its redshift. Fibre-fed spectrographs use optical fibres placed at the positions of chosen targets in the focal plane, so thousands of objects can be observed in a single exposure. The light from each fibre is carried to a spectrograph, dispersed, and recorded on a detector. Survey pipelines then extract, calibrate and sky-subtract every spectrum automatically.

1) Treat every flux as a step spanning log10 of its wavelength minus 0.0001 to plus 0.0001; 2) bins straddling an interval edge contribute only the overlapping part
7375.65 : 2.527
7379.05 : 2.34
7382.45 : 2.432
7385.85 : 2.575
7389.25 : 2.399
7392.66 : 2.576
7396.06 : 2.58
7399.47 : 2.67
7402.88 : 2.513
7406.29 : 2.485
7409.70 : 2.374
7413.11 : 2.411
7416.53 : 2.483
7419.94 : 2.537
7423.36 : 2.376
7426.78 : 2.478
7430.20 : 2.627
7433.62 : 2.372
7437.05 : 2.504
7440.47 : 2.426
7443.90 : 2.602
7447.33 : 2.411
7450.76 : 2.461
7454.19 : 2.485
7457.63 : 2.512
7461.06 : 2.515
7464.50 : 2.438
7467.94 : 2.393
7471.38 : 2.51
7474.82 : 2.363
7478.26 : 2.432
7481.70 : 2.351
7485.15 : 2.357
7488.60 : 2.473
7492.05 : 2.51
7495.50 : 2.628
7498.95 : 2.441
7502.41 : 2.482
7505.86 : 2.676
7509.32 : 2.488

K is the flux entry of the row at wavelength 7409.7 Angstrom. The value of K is 2.374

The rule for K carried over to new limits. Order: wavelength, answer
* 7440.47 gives 2.426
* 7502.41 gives 2.482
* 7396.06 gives 2.58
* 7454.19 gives 2.485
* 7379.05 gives 2.34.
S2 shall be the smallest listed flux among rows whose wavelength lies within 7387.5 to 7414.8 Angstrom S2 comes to 2.374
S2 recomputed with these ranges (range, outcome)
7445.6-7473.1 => 2.393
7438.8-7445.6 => 2.426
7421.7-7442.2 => 2.372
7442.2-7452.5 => 2.411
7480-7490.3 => 2.351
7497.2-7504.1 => 2.441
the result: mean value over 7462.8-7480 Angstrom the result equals 2.43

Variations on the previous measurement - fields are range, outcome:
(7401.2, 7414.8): 2.45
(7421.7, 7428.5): 2.43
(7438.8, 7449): 2.48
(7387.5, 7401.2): 2.56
